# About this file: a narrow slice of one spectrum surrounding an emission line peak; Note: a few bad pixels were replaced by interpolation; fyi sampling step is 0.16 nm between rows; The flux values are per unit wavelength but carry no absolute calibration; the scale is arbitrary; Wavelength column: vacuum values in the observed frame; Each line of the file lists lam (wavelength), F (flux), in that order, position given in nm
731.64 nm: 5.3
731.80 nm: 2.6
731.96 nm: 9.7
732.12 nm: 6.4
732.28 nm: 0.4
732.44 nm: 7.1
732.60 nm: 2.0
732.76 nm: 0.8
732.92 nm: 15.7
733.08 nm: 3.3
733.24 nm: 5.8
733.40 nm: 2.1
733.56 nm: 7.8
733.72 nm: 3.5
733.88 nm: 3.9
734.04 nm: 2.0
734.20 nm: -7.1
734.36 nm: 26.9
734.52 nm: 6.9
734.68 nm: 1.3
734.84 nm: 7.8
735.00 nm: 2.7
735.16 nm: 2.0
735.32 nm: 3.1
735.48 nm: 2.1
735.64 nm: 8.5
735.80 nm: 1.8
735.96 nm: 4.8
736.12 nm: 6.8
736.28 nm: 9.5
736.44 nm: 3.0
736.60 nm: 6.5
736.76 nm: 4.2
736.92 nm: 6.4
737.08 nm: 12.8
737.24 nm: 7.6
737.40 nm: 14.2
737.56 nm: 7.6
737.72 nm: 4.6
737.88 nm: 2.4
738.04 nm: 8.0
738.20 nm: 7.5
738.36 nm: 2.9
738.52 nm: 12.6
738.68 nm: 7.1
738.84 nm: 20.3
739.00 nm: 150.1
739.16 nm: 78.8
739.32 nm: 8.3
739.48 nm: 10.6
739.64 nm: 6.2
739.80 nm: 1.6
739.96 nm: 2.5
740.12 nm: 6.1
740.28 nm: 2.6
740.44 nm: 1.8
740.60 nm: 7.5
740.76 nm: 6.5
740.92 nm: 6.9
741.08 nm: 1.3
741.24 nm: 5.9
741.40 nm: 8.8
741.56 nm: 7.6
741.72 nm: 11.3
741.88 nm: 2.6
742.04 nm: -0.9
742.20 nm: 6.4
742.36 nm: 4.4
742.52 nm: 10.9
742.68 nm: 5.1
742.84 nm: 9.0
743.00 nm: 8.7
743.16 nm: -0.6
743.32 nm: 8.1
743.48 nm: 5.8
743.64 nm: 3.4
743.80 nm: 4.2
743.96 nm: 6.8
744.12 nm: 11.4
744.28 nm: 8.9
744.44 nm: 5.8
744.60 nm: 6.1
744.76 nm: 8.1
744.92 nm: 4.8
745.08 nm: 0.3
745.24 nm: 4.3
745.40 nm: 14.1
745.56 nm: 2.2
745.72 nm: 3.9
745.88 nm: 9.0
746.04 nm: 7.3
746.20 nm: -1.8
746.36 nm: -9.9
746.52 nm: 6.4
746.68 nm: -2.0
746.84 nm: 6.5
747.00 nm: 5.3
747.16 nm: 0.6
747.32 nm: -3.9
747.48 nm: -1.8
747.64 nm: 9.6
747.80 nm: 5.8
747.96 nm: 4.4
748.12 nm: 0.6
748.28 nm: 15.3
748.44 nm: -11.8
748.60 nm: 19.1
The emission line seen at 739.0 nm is H-alpha 6563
